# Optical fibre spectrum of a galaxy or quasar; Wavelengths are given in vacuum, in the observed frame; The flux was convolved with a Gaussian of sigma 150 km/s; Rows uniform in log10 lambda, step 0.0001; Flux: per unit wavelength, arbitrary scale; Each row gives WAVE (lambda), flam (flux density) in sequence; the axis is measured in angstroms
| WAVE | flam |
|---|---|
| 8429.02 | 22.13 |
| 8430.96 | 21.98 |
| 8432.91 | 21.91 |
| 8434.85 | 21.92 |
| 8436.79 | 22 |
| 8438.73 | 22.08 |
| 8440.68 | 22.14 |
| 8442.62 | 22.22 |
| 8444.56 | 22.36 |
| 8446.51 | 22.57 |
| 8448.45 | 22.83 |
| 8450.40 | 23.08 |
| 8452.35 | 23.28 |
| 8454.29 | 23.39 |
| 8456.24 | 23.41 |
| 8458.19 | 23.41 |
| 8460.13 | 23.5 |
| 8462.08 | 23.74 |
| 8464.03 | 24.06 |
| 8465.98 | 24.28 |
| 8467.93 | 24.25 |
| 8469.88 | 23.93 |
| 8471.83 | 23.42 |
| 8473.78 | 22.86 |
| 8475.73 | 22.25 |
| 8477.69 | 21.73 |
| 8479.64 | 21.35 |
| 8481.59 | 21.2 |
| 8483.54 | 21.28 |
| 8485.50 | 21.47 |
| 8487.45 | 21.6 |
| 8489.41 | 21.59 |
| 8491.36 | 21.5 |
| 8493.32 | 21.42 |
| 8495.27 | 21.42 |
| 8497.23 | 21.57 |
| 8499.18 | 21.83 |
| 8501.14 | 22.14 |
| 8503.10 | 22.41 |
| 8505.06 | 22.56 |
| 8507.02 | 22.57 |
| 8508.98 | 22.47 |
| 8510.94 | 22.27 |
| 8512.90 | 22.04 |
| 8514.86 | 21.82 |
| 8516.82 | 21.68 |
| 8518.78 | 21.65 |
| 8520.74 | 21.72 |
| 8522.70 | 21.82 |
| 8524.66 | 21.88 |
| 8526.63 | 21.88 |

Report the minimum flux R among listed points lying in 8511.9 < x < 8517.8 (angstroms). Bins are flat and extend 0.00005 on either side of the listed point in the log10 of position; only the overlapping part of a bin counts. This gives 21.68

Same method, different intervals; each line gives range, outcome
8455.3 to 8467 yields 23.41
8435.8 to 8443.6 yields 22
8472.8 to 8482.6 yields 21.2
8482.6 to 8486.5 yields 21.28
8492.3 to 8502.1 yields 21.42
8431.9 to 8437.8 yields 21.91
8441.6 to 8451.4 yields 22.22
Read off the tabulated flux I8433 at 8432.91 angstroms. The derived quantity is 21.91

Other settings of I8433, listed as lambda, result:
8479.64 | 21.35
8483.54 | 21.28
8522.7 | 21.82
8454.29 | 23.39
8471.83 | 23.42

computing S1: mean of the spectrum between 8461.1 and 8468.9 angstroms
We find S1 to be 24.1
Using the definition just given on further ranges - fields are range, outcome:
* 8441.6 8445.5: 22.3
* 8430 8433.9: 21.9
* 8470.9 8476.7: 22.8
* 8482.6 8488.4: 21.4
